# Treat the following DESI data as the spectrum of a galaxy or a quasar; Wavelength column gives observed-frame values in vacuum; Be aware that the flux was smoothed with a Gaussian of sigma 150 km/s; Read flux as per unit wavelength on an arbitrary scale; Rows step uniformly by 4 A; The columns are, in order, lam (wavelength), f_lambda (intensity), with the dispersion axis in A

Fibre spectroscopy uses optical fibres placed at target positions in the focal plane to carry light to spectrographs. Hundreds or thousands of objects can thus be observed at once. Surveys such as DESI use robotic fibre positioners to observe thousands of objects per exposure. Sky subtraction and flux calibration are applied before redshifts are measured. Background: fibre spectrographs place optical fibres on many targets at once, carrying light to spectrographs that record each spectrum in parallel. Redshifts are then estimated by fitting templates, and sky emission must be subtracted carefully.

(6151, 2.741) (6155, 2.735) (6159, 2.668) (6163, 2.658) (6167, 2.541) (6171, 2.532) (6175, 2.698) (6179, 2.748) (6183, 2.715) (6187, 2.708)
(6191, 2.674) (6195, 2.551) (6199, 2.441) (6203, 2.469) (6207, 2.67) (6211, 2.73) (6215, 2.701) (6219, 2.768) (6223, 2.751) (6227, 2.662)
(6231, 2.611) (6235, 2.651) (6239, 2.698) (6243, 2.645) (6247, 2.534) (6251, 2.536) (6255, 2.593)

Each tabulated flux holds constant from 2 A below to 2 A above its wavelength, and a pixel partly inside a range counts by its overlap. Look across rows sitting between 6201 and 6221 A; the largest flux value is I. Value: 2.768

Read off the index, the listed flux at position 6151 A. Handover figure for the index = 2.741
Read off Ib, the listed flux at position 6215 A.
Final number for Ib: 2.701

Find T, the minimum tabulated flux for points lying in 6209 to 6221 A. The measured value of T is 2.701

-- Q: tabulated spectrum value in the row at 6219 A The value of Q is 2.768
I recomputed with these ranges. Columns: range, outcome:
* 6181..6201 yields 2.715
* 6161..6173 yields 2.658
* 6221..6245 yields 2.751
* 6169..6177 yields 2.698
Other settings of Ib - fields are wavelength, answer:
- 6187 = 2.708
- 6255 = 2.593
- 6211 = 2.73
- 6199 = 2.441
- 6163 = 2.658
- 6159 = 2.668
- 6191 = 2.674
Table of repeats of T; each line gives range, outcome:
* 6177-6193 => 2.674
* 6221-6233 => 2.611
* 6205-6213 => 2.67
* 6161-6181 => 2.532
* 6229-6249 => 2.534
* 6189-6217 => 2.441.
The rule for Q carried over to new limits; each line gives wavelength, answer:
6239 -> 2.698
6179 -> 2.748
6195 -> 2.551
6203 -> 2.469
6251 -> 2.536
